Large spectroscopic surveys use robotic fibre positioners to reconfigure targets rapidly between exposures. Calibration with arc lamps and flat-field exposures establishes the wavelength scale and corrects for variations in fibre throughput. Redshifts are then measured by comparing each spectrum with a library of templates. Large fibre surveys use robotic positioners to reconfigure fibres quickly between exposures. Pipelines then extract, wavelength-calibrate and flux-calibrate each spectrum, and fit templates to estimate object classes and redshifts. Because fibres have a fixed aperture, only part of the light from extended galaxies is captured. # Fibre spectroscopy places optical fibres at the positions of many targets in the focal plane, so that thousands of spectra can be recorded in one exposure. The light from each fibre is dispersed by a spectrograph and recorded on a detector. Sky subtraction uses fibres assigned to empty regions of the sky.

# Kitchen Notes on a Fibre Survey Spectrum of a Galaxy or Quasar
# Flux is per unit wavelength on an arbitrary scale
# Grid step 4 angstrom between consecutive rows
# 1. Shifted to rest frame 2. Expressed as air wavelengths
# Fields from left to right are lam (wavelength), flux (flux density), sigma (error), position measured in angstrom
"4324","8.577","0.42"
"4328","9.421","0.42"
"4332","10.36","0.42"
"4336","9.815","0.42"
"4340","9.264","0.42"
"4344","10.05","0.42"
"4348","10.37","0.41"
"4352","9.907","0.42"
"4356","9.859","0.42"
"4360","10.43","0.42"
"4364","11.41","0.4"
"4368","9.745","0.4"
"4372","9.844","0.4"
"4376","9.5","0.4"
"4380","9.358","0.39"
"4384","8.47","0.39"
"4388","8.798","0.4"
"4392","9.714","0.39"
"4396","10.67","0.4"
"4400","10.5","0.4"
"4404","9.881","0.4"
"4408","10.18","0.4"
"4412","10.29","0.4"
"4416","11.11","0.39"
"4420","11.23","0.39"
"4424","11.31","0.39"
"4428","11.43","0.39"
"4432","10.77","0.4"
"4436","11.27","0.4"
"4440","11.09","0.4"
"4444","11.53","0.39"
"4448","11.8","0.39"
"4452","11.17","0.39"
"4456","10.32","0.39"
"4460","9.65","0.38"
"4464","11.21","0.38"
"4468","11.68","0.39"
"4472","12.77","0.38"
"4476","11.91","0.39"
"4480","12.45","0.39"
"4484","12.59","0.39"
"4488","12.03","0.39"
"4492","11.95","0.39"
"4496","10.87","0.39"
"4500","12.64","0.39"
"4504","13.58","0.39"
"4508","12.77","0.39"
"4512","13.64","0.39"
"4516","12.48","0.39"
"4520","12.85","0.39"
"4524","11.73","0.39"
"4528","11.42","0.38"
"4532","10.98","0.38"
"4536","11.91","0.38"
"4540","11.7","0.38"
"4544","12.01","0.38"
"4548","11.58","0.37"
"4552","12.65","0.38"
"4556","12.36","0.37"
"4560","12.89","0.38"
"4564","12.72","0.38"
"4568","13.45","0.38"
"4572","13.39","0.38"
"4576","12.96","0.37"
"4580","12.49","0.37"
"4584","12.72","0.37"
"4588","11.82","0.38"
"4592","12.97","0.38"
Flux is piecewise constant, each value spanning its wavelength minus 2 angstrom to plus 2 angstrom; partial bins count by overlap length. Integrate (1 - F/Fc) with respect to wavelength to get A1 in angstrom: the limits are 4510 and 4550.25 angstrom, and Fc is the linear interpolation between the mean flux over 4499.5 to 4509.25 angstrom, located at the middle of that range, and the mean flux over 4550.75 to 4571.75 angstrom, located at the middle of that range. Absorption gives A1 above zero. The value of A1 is 2.93 angstrom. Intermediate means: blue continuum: 13.1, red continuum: 12.9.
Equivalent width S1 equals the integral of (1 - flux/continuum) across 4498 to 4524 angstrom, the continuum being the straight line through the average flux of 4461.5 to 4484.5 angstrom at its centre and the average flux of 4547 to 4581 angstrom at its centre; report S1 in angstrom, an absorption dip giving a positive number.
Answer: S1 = -1.2 angstrom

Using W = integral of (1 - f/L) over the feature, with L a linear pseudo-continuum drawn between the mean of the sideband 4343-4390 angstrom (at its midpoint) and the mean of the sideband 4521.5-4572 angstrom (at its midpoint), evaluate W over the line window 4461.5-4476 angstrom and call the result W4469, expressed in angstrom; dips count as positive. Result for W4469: -0.9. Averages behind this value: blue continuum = 9.81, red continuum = 12.2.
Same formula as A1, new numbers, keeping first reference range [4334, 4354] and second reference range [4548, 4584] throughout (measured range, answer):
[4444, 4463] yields 0.8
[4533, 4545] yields 0.6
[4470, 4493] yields -1.2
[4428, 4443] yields -0.1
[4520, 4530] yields 0.3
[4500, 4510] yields -0.9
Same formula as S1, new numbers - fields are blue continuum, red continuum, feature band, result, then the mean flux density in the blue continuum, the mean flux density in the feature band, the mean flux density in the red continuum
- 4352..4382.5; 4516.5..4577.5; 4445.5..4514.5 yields -2.97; 9.99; 11.9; 12.3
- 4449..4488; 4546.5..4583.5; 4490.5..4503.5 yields -0.12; 11.6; 12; 12.7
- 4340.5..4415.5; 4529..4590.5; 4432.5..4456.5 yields -0.87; 9.95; 11.2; 12.4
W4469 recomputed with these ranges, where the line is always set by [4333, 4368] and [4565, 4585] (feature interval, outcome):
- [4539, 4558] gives 0.9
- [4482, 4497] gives 0.0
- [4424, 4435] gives 0.0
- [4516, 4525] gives -0.1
